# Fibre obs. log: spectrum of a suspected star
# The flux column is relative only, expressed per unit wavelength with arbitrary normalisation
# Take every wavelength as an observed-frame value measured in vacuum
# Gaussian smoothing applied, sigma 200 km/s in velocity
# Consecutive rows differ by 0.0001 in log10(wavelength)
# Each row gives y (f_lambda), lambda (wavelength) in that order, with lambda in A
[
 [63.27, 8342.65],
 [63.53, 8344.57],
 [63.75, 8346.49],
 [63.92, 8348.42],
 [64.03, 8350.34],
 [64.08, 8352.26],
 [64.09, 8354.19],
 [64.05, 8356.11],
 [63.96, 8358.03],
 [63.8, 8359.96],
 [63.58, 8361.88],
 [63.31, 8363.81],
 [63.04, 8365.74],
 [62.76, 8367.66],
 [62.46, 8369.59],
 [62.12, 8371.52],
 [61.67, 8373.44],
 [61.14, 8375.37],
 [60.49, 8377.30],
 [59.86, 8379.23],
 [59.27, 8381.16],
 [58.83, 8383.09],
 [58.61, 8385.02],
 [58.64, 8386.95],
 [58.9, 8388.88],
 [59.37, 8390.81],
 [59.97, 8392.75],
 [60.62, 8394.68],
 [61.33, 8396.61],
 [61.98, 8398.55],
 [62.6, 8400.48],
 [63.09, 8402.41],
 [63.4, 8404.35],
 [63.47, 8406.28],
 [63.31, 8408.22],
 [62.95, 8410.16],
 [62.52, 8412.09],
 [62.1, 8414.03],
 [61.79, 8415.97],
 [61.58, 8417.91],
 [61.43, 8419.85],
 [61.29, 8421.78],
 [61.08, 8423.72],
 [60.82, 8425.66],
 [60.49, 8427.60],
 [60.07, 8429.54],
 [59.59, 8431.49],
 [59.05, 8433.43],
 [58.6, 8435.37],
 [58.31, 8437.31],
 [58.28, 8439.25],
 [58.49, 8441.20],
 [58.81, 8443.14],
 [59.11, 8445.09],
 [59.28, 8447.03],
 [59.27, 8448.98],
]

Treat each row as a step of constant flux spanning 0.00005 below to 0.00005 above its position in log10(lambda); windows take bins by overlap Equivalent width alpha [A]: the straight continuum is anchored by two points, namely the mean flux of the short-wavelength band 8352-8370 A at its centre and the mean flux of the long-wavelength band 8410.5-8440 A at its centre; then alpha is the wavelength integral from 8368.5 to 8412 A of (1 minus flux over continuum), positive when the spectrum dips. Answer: 0.7 A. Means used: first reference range 63.5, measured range 61.1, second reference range 60.6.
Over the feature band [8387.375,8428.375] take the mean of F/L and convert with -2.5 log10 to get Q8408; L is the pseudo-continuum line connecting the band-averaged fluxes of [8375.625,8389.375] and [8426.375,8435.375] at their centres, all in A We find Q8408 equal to -0.037 mag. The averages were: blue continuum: 59.3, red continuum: 59.7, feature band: 61.6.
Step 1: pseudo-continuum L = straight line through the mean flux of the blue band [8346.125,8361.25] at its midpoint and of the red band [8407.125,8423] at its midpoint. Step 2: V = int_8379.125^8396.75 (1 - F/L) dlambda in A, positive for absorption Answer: 0.98 A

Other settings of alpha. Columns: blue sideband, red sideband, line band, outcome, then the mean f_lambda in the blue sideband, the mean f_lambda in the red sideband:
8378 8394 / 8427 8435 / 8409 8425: -0.6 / 59.2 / 59.6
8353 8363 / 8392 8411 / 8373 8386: 0.7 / 63.9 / 62.3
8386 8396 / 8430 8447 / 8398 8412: -0.9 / 59.6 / 58.8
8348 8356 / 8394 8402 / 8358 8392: 1.0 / 64.1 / 61.8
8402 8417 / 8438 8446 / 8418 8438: 0.1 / 62.8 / 58.6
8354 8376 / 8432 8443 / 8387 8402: 0.1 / 63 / 58.6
